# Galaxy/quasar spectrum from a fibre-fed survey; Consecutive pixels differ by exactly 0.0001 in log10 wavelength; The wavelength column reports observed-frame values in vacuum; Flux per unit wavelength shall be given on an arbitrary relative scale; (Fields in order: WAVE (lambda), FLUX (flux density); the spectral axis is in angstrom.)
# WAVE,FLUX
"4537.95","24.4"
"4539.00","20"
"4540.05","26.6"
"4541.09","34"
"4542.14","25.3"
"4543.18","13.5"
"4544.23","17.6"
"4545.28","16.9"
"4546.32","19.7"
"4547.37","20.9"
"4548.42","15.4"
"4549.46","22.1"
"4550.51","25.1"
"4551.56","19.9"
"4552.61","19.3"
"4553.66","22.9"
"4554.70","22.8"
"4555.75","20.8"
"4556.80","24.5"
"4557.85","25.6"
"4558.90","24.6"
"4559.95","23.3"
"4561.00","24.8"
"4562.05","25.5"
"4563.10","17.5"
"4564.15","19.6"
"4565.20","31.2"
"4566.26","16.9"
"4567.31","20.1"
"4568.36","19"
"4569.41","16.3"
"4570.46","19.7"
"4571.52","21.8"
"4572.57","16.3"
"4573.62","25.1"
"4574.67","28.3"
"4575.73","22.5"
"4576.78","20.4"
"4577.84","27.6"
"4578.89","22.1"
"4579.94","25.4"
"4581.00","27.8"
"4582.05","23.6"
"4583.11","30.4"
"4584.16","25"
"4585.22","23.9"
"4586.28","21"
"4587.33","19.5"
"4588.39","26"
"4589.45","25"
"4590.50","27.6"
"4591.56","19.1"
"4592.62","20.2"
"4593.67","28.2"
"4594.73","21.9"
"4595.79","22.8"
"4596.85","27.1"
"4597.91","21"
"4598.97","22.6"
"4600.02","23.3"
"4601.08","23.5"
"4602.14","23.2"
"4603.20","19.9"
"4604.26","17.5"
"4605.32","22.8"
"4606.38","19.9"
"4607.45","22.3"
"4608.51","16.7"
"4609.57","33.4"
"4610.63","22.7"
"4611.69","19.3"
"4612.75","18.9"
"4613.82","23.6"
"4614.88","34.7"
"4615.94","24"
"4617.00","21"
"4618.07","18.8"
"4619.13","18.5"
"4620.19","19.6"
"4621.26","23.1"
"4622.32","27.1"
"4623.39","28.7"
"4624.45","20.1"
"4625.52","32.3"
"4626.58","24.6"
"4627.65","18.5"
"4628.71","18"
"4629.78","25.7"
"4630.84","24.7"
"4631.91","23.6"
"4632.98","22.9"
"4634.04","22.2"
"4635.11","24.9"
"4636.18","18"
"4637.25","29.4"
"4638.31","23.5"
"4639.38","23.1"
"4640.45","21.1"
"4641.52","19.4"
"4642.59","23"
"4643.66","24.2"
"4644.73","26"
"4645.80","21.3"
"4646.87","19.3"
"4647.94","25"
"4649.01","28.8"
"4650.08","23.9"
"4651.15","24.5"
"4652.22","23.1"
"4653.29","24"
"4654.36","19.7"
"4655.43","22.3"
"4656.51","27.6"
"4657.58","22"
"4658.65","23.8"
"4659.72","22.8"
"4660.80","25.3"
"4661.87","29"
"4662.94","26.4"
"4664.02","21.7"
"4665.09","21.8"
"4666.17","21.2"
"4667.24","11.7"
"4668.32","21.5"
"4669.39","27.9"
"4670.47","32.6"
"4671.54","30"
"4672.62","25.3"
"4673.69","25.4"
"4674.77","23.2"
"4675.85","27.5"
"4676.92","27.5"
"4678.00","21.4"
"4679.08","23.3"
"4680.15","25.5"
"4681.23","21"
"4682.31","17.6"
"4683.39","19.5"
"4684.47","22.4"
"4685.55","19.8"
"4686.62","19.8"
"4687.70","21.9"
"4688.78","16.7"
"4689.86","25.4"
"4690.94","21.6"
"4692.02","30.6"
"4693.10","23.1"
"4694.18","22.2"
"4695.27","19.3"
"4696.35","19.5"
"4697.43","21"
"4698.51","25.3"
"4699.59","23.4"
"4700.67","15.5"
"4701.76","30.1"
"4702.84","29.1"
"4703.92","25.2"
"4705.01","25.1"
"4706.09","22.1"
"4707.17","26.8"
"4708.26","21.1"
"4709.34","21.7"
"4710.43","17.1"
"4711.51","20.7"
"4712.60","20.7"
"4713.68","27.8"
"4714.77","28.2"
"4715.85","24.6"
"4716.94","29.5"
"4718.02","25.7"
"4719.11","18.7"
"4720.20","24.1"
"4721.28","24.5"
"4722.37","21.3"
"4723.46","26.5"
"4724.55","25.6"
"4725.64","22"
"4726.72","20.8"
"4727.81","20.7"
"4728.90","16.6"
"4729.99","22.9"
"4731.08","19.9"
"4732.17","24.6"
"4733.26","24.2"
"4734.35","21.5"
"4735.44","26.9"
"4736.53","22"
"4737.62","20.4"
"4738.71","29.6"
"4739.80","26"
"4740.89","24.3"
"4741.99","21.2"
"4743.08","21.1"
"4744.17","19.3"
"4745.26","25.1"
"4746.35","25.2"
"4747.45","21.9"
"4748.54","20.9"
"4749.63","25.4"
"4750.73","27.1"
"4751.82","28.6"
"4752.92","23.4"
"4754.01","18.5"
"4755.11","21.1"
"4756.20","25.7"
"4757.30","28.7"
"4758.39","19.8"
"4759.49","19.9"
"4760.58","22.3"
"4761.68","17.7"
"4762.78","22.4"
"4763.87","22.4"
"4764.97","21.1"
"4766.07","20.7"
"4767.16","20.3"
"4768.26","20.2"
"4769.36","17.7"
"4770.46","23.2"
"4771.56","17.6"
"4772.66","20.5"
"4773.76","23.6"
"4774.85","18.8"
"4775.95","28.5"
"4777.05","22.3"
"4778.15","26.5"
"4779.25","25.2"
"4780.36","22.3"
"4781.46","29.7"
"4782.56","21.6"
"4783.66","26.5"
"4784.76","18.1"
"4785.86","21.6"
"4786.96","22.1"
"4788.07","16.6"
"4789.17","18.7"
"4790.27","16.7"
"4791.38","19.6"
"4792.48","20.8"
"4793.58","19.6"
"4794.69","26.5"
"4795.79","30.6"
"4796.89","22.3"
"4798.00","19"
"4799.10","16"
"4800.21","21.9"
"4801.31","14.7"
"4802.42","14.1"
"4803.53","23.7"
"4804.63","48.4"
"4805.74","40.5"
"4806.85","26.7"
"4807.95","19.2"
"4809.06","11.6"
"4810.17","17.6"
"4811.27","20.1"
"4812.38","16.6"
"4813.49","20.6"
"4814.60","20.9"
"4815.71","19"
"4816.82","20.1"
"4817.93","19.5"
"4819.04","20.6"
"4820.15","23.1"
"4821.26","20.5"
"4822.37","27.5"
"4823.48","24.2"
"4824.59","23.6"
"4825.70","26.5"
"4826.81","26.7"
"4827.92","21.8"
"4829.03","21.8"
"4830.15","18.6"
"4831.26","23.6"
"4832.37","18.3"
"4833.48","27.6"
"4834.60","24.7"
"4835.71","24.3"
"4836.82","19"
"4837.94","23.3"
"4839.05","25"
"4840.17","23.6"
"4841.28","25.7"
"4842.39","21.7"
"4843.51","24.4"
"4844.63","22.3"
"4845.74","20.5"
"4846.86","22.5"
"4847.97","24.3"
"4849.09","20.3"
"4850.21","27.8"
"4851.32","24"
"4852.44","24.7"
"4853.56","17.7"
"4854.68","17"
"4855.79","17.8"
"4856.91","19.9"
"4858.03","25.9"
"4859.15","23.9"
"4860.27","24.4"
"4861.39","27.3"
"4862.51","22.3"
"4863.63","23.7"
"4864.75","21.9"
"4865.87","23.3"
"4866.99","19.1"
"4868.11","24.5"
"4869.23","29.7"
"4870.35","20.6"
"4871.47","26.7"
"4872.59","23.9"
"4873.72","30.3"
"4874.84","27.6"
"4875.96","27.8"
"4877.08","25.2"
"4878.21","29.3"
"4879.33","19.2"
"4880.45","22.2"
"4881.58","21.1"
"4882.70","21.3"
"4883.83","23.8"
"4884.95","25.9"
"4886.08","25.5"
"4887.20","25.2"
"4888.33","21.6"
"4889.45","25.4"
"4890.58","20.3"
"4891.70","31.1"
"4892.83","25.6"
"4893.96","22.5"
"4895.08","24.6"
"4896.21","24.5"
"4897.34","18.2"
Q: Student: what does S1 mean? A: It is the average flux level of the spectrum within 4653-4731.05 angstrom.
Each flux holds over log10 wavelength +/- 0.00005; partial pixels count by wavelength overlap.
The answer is 23.2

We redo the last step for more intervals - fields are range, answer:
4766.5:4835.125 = 22.2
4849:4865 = 22.6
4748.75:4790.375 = 22.2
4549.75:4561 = 22.9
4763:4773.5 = 20.6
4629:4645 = 23.3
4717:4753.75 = 23.3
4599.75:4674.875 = 23.4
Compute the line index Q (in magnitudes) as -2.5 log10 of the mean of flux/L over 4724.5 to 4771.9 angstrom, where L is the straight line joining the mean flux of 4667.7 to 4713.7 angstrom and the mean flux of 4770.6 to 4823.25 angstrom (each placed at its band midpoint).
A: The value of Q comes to 0.01 mag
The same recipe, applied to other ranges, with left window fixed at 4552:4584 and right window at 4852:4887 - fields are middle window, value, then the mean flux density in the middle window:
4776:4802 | 0.081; 21.8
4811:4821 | 0.174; 20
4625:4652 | -0.021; 23.5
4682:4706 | 0.034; 22.5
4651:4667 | -0.015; 23.4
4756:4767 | 0.071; 21.9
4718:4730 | 0.048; 22.3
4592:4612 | 0.019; 22.6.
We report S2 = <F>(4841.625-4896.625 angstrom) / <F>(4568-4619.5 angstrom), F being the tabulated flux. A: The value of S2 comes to 1.0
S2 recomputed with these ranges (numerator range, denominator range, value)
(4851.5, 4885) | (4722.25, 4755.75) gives 1.02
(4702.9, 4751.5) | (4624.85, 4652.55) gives 1.00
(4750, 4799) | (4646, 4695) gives 0.94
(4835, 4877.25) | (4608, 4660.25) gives 1.01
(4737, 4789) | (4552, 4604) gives 0.98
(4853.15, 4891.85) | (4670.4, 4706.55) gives 1.02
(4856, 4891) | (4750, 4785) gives 1.07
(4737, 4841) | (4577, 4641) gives 0.96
